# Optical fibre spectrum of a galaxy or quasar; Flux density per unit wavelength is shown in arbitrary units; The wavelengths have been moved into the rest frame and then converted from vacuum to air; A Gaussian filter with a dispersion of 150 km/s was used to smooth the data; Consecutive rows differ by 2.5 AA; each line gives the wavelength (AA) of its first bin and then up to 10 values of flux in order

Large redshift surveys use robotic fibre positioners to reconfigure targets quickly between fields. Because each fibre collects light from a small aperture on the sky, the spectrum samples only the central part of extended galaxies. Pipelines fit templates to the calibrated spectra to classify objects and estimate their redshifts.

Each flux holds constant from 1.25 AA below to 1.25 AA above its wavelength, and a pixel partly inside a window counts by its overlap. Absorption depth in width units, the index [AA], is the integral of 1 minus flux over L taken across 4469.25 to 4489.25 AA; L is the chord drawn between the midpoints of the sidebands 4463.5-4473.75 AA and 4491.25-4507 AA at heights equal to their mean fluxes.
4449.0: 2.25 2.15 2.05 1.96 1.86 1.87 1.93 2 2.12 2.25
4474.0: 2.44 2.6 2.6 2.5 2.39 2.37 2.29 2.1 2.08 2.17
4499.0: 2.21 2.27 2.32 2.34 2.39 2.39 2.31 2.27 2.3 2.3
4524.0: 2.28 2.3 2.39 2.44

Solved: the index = -2.5 AA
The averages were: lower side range 2.12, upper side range 2.21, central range 2.42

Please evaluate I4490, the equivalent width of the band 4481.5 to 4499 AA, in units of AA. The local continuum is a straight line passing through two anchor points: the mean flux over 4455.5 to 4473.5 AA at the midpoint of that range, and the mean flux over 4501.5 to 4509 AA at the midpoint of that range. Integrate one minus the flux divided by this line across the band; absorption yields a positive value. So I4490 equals -0.3 AA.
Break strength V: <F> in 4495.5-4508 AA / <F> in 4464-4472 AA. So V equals 1.1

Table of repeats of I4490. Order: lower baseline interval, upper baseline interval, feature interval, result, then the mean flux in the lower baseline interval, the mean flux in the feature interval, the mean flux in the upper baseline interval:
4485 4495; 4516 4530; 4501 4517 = -0.45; 2.22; 2.33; 2.31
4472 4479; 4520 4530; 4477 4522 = 1.81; 2.51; 2.32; 2.32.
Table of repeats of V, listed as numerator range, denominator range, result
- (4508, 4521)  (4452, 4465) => 1.20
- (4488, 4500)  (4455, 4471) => 1.10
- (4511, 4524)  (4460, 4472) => 1.14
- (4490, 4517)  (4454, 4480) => 1.05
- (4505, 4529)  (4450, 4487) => 1.05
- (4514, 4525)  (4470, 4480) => 0.93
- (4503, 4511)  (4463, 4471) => 1.15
